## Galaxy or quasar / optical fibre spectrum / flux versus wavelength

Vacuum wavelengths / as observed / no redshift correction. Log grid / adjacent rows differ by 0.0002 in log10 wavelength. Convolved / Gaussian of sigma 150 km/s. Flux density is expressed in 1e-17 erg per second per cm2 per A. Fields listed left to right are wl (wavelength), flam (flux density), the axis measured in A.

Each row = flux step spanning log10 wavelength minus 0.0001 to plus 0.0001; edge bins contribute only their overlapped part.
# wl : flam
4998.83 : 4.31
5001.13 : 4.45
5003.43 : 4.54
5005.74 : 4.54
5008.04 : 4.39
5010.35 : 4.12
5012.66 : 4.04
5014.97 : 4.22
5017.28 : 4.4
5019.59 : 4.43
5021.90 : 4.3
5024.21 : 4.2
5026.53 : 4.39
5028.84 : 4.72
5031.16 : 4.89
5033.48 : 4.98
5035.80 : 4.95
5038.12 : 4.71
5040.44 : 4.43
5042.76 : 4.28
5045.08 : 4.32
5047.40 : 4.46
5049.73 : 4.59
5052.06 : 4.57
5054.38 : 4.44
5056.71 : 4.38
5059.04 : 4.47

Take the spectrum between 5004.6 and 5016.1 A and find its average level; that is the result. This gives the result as 4.26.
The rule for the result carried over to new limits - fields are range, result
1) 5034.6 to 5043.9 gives 4.59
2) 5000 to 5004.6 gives 4.49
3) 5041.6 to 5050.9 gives 4.41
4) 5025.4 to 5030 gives 4.56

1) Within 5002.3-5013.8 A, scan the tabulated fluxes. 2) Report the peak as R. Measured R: 4.54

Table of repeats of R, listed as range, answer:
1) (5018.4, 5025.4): 4.43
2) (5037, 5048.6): 4.71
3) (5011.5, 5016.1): 4.22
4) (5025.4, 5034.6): 4.98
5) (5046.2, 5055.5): 4.59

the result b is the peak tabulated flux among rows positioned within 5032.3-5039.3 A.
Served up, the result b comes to 4.98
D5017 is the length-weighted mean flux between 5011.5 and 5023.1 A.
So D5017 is 4.28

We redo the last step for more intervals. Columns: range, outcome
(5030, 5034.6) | 4.93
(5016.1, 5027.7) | 4.35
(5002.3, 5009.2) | 4.49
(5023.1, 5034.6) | 4.63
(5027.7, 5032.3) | 4.8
